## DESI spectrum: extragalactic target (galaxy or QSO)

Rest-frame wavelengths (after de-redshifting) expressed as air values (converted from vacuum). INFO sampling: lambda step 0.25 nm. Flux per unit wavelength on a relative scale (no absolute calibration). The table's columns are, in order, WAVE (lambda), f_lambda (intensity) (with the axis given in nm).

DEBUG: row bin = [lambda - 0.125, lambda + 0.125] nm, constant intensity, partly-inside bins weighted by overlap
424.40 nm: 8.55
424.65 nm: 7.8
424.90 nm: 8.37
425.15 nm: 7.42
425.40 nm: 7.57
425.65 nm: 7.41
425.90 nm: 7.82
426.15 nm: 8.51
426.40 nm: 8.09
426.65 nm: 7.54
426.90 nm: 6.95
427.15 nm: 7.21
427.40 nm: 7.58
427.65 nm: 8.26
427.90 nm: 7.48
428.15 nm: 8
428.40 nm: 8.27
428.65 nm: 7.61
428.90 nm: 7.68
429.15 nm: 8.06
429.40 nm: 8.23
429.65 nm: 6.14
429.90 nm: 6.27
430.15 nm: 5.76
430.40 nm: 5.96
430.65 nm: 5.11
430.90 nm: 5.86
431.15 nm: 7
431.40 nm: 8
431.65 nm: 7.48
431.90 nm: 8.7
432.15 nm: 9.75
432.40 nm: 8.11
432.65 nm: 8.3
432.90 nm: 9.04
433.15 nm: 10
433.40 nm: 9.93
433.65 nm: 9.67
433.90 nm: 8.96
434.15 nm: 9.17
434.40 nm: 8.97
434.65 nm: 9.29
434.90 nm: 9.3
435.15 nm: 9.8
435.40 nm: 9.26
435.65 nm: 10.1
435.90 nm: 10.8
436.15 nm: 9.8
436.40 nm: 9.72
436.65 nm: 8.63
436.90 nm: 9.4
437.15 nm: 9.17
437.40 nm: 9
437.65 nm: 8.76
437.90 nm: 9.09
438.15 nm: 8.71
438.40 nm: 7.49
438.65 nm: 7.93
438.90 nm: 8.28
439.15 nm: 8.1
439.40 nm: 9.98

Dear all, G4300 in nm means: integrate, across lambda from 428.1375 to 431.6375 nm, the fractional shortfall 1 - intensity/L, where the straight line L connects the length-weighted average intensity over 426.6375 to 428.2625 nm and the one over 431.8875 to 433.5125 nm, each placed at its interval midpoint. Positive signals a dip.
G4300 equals 0.55 nm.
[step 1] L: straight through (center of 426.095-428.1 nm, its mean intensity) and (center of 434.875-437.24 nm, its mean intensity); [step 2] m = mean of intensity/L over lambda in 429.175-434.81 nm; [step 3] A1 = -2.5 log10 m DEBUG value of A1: 0.10 mag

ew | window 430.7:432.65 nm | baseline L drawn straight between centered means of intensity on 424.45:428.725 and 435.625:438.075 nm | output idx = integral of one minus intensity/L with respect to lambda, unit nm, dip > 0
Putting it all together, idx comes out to 0.19 nm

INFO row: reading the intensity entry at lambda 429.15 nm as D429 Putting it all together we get 8.06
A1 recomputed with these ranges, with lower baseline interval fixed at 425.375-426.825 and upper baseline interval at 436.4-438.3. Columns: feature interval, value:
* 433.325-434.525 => -0.083 mag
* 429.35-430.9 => 0.322 mag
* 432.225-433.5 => -0.069 mag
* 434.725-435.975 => -0.118 mag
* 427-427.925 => 0.045 mag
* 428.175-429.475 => 0.018 mag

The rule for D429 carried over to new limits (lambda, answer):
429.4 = 8.23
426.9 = 6.95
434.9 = 9.3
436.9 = 9.4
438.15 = 8.71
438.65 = 7.93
